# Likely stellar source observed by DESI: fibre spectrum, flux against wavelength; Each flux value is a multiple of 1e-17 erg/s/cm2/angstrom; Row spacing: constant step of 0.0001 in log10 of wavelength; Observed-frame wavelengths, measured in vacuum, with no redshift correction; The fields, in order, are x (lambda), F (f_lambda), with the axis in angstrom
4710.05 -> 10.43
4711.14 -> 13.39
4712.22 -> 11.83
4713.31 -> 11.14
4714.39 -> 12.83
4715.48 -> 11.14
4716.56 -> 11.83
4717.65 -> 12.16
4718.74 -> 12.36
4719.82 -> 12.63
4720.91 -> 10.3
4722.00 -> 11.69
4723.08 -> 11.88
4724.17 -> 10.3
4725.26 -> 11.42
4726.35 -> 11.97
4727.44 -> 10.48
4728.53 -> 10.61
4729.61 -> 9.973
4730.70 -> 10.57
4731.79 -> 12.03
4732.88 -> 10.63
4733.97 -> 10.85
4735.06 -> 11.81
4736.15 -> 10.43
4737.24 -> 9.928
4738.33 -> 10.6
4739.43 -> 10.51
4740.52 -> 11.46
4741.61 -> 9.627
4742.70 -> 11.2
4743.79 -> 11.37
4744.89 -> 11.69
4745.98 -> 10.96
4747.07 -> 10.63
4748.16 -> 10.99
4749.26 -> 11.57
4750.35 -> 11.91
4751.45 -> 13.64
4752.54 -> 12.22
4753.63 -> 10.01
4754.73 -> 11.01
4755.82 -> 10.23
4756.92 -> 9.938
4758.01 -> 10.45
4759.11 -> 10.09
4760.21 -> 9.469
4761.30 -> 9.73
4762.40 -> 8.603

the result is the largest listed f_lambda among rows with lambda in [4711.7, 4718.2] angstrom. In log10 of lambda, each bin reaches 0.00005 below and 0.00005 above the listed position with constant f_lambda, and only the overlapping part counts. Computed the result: 12.83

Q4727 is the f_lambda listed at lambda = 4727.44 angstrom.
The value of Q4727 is 10.48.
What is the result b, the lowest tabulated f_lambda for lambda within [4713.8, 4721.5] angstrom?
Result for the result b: 10.3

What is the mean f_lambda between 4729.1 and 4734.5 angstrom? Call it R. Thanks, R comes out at 10.8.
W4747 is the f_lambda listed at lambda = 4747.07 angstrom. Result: 10.63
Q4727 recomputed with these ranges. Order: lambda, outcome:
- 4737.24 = 9.928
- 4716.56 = 11.83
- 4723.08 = 11.88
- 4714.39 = 12.83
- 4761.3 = 9.73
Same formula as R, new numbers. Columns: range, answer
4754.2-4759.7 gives 10.3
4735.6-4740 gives 10.4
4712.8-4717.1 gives 11.8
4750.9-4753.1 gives 12.9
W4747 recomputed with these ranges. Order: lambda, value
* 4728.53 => 10.61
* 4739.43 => 10.51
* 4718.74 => 12.36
